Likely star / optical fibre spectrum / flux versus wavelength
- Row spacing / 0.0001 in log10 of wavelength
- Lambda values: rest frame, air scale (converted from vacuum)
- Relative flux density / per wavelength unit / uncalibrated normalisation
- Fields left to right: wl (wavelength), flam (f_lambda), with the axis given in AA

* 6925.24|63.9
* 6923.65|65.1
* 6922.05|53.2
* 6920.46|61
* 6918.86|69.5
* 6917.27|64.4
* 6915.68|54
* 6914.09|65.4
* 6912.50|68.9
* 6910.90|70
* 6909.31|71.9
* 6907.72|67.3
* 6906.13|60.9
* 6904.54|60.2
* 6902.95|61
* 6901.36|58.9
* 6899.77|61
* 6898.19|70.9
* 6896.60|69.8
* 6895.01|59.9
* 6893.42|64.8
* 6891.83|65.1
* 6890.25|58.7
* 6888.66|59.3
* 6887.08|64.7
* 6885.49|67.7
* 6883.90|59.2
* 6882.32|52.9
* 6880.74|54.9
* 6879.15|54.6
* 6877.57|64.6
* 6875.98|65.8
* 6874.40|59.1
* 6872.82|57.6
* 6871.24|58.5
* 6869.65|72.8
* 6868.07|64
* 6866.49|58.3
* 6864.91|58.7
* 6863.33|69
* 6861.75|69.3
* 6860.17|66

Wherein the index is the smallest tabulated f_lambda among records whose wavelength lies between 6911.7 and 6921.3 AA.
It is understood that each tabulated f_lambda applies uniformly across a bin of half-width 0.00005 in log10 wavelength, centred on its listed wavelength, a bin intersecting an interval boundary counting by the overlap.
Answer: 54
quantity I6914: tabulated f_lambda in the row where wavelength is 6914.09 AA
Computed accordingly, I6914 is 65.4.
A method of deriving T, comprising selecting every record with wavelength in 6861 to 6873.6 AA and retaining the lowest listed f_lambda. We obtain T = 57.6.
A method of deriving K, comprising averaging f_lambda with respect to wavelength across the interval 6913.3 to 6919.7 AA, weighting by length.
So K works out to 63.3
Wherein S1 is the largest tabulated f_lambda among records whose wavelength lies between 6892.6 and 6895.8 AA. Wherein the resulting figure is 64.8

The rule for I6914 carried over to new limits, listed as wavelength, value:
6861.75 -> 69.3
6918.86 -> 69.5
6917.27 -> 64.4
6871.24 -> 58.5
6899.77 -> 61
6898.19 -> 70.9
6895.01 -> 59.9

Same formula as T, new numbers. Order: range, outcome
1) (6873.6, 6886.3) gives 52.9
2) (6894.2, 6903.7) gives 58.9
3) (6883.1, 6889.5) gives 59.2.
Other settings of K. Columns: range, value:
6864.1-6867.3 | 58.7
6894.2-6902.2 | 64.1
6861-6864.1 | 69.2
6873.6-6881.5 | 59.8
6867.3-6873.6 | 63.2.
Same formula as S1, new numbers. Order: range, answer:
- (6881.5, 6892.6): 67.7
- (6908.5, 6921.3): 71.9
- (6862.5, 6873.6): 72.8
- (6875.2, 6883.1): 65.8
